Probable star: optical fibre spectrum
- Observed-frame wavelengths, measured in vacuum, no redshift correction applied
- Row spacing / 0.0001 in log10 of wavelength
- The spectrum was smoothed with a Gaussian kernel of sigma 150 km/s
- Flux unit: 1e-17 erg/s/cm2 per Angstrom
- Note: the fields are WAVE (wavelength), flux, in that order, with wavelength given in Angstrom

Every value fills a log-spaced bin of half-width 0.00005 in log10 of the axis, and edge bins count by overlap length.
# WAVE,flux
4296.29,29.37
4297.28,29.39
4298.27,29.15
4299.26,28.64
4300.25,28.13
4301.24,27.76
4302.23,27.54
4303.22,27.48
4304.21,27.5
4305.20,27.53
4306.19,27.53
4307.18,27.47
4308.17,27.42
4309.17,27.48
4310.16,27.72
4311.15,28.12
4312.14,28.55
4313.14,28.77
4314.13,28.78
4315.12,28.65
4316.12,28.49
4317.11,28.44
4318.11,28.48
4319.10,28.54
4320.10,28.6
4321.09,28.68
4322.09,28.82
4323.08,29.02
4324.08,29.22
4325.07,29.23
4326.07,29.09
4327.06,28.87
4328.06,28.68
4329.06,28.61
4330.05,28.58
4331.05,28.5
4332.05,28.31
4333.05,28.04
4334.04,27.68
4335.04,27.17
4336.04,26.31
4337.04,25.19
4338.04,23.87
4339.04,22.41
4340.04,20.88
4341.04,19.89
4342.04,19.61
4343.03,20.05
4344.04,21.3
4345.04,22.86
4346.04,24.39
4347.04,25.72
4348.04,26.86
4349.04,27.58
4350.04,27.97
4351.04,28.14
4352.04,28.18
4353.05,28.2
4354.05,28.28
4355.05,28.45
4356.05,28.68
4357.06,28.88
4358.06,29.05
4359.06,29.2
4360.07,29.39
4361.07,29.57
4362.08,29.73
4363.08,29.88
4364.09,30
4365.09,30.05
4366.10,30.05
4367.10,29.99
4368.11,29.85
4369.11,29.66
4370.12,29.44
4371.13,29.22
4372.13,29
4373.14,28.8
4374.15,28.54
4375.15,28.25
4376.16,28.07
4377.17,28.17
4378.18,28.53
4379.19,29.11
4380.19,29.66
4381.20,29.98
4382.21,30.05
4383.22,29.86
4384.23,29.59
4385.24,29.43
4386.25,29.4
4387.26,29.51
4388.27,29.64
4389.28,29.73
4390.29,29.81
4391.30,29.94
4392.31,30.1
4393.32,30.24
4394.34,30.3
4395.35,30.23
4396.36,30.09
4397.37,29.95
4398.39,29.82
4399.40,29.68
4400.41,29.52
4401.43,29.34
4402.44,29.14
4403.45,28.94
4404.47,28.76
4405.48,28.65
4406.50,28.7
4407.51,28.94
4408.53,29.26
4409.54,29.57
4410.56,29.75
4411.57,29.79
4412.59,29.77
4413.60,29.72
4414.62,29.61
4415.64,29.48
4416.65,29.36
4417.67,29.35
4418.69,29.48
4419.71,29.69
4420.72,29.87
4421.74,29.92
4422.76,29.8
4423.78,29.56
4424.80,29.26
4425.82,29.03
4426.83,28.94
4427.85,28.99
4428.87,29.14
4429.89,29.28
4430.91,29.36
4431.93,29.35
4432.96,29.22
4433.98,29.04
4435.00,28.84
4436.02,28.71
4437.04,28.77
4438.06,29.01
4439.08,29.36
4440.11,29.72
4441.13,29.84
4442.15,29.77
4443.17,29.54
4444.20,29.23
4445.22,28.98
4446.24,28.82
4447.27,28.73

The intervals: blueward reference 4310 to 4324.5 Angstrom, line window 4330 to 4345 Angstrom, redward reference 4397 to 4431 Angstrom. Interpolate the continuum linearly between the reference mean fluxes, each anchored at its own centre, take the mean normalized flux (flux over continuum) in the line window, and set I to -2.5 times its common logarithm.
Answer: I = 0.18 mag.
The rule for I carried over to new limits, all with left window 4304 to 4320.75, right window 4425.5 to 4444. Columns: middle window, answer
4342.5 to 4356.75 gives 0.09 mag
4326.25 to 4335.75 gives 0.00 mag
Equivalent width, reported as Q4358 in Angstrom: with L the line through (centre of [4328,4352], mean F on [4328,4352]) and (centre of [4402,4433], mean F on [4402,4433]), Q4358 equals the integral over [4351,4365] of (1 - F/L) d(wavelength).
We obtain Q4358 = -1.5 Angstrom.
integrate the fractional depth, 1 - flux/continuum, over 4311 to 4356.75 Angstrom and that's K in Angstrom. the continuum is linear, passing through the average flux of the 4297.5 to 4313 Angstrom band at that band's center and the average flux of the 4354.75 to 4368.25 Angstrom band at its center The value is 2.8 Angstrom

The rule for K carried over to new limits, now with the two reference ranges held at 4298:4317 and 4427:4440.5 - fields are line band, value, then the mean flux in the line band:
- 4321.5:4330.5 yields -0.2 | 28.9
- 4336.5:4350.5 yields 2.4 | 23.5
